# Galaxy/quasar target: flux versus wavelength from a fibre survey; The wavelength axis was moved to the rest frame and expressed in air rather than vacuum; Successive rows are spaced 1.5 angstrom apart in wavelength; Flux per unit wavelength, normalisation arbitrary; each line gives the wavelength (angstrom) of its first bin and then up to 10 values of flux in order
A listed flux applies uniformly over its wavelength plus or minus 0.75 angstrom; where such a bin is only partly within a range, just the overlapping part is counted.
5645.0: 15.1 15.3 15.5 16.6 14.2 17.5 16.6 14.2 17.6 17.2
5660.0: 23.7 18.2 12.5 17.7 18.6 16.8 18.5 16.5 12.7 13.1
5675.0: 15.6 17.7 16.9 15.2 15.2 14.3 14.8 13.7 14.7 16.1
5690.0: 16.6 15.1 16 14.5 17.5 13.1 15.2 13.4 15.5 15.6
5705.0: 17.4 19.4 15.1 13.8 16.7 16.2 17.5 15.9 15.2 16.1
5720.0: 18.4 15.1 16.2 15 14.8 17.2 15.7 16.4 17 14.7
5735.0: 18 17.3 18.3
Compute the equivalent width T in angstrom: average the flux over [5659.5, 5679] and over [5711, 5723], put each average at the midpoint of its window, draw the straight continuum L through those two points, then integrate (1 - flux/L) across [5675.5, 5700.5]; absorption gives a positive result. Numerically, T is 1.8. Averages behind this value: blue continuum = 16.7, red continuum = 16.4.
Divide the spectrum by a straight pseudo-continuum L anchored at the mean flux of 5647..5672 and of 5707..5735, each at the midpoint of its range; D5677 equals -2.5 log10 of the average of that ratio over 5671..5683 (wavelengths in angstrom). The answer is 0.10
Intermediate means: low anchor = 16.8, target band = 15.1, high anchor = 16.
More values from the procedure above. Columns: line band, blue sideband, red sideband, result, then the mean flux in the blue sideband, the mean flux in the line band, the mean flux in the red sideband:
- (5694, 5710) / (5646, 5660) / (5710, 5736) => 0.05 mag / 16.5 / 15.5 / 16.2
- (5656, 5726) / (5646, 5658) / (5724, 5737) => 0.01 mag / 16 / 16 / 16.2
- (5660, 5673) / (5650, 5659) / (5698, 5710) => -0.05 mag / 16.2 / 16.8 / 15.7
